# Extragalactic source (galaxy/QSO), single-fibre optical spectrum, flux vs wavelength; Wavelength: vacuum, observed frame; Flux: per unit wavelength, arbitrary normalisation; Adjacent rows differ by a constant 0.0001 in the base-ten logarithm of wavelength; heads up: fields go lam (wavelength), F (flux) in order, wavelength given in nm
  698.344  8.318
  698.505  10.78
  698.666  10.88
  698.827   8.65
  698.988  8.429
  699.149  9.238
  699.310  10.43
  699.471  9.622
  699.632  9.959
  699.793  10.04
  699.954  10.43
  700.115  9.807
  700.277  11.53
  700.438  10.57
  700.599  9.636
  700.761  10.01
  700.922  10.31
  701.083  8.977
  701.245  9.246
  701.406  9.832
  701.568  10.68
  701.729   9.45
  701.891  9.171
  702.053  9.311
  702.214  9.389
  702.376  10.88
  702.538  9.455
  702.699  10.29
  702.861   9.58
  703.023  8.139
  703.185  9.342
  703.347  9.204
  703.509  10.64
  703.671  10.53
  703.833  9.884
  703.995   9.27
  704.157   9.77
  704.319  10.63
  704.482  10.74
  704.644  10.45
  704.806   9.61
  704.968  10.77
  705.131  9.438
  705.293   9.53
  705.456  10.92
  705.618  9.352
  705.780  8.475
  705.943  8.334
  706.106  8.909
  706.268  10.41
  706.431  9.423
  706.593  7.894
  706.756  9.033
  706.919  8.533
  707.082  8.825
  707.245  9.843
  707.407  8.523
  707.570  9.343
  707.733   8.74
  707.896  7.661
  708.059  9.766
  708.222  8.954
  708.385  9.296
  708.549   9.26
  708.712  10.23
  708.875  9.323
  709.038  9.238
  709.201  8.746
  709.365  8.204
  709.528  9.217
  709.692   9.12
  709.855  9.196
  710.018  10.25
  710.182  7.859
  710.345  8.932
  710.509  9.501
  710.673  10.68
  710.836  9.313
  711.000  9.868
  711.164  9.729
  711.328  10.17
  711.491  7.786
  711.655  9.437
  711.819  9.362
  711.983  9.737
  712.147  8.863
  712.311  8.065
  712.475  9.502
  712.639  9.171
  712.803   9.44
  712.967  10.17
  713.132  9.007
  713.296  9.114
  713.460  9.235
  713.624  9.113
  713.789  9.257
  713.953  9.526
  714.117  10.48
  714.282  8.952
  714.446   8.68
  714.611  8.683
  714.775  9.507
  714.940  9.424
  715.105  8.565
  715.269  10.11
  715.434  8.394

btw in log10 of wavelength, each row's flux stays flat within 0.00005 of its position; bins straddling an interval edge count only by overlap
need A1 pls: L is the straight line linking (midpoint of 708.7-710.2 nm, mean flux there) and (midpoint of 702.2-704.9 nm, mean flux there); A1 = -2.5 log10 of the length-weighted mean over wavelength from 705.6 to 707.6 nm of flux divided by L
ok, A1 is 0.06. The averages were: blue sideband 9.89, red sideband 9.14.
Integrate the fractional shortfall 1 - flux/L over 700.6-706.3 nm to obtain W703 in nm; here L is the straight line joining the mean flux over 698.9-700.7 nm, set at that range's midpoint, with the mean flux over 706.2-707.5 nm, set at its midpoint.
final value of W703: -0.15 nm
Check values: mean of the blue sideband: 9.96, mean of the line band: 9.73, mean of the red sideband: 9.05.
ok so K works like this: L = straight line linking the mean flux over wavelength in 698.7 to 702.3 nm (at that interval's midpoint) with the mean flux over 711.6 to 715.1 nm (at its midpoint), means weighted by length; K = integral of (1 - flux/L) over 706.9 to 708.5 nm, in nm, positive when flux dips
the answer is 0.086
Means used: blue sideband 9.78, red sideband 9.25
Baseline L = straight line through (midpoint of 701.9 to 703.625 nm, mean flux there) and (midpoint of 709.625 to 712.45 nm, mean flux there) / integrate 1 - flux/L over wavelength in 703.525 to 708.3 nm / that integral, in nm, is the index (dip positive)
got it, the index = 0.03 nm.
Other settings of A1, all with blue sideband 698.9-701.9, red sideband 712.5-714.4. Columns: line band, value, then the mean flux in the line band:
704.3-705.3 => -0.05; 10.2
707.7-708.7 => 0.06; 9.04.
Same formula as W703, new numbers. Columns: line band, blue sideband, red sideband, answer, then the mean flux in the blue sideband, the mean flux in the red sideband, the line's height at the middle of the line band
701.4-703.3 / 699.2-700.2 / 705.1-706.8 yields 0.02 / 10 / 9.25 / 9.7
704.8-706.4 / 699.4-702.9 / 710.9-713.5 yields 0.02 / 9.92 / 9.29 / 9.67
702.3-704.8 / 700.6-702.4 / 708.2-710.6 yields -0.09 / 9.71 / 9.16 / 9.57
